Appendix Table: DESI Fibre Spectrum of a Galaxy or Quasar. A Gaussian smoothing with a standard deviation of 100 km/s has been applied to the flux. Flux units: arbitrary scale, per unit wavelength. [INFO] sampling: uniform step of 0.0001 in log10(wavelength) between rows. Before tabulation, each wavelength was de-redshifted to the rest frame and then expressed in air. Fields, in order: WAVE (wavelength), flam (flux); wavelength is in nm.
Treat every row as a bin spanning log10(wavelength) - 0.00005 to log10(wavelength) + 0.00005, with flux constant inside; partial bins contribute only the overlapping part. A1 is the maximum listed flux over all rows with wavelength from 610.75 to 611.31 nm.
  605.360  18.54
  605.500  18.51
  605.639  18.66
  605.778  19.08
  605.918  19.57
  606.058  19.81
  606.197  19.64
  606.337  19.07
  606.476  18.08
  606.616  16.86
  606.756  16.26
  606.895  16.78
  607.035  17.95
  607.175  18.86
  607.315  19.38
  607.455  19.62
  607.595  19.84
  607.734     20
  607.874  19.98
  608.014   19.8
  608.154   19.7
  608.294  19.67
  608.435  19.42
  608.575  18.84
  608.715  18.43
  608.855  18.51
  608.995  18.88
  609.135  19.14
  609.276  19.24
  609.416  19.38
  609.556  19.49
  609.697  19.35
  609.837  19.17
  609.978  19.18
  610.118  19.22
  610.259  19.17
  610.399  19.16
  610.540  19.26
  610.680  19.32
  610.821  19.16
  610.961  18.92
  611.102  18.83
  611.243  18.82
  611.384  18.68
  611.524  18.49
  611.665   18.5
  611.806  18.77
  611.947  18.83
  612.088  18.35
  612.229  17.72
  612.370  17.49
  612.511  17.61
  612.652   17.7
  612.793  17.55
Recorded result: 19.16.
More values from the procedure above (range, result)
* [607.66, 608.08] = 20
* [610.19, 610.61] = 19.26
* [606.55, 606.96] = 16.86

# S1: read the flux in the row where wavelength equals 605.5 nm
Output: 18.51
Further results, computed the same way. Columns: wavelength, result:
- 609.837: 19.17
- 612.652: 17.7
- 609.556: 19.49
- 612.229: 17.72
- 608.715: 18.43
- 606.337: 19.07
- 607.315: 19.38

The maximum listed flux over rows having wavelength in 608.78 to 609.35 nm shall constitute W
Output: 19.24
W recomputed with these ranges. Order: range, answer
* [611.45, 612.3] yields 18.83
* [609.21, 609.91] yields 19.49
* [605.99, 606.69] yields 19.81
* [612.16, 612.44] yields 17.72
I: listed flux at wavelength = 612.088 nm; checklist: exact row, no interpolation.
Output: 18.35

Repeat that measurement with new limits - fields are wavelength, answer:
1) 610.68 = 19.32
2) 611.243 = 18.82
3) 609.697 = 19.35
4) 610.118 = 19.22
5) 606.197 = 19.64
